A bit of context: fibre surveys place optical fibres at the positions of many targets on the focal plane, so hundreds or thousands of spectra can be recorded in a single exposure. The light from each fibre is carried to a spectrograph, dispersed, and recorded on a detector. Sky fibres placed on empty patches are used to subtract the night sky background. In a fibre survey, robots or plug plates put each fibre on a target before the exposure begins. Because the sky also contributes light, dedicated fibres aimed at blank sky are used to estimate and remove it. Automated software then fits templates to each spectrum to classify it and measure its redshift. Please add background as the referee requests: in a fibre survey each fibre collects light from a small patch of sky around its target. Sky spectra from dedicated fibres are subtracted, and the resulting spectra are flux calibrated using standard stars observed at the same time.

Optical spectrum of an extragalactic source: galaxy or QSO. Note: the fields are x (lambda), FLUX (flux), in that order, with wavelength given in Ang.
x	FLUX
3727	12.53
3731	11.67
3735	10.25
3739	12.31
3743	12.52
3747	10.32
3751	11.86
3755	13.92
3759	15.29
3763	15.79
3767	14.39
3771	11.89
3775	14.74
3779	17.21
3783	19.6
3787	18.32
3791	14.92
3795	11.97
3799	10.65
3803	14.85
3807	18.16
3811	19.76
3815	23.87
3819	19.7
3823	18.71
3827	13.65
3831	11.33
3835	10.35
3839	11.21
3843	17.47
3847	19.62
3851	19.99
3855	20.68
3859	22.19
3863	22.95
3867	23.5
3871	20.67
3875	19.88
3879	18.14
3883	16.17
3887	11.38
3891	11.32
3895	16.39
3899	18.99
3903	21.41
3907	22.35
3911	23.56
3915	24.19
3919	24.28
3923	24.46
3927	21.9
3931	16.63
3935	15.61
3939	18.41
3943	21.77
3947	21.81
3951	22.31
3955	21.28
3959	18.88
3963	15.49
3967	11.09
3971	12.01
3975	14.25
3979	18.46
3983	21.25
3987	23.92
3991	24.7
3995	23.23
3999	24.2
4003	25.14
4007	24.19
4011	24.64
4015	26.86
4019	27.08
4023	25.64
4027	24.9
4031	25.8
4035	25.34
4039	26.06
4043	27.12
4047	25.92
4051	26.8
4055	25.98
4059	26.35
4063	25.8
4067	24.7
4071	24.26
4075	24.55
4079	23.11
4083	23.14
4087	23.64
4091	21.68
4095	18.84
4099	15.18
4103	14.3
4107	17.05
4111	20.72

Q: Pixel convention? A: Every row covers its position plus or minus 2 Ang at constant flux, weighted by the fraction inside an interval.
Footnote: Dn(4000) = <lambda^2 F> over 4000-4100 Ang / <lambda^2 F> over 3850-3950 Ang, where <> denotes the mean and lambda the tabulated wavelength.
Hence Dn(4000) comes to 1.3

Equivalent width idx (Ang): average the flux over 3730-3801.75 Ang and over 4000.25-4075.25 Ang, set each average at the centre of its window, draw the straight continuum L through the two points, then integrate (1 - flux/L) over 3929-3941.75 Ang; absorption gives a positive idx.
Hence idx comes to 2.4 Ang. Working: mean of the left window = 13.8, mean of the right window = 25.6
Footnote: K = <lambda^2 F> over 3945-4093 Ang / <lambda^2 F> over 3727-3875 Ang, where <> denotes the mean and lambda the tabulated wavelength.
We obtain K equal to 1.6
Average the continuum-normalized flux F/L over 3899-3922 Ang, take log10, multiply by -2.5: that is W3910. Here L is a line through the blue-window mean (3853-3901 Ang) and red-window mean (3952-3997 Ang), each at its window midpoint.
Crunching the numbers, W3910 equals -0.22 mag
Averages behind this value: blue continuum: 18.5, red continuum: 18.7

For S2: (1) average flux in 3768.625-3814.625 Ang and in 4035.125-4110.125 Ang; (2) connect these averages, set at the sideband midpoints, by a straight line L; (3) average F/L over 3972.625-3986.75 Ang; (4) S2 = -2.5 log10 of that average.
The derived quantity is 0.119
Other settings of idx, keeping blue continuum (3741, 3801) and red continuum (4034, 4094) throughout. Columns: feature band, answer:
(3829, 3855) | 2.2 Ang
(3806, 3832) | -3.6 Ang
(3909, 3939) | -2.4 Ang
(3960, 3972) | 4.4 Ang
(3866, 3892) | 1.1 Ang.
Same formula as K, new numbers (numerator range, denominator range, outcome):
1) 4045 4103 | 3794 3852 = 1.64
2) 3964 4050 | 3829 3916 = 1.34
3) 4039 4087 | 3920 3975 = 1.44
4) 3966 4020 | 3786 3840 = 1.52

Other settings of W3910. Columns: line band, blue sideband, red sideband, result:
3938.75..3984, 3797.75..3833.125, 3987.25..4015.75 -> 0.258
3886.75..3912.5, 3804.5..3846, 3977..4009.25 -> 0.072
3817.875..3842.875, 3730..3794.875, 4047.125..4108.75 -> 0.117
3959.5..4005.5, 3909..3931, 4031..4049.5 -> 0.258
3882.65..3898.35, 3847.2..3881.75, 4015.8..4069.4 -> 0.469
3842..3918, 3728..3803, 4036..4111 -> -0.144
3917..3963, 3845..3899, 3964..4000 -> -0.086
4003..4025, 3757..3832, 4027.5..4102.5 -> -0.143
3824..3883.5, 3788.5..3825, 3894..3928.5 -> 0.086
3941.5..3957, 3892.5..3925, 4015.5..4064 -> 0.064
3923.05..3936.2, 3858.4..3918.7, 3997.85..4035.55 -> 0.123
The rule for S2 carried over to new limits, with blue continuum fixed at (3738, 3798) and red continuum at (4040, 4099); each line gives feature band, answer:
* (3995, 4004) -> -0.115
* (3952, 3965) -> 0.092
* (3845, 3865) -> -0.224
